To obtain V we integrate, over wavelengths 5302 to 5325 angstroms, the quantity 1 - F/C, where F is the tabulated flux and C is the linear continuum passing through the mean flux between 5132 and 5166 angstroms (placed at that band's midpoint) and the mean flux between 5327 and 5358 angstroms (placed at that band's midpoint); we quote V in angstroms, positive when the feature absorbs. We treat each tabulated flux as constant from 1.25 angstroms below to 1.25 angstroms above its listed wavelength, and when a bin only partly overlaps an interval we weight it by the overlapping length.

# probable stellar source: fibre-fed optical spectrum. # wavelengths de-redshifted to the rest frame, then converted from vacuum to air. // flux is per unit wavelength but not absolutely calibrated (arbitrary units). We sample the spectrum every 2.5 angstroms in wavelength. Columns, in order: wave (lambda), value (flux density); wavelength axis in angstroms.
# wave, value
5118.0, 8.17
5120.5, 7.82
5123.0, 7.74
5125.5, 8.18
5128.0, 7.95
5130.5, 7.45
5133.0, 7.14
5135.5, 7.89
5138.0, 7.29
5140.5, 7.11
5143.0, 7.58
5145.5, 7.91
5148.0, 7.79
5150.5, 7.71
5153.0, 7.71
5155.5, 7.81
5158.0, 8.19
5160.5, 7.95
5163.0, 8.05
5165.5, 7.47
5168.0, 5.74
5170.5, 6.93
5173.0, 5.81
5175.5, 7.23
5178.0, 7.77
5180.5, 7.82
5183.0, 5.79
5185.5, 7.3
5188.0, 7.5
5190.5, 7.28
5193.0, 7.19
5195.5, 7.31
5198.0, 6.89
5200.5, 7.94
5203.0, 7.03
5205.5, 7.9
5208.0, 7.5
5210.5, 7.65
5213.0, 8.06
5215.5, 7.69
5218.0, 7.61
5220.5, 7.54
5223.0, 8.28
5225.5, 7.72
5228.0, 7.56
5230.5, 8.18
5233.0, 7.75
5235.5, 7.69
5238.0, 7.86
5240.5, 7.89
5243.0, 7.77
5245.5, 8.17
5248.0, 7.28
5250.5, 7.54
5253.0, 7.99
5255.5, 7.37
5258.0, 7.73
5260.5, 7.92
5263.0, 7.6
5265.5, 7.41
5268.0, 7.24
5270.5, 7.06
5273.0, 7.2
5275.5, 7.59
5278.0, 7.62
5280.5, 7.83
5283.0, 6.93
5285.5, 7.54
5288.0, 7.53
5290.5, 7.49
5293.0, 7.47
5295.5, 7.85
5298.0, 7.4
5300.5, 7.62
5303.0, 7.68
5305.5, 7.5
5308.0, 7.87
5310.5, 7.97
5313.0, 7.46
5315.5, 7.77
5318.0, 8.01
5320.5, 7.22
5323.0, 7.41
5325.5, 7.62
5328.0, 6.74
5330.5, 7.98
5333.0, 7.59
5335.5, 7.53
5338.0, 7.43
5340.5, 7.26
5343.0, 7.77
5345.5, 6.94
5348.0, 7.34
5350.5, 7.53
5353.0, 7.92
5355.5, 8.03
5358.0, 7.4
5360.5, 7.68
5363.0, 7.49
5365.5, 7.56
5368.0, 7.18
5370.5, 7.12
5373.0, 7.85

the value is -0.4 angstroms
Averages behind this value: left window 7.69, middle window 7.65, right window 7.51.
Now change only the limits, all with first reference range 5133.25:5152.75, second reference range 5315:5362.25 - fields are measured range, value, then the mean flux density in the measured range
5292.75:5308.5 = -0.2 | 7.63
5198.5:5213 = -0.1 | 7.61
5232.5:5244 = -0.4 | 7.8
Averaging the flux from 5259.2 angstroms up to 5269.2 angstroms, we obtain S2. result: 7.54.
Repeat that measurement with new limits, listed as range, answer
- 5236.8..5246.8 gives 7.92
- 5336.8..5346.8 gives 7.35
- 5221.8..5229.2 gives 7.85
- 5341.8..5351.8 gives 7.4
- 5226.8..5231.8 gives 7.87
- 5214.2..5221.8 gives 7.62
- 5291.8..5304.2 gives 7.6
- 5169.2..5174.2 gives 6.37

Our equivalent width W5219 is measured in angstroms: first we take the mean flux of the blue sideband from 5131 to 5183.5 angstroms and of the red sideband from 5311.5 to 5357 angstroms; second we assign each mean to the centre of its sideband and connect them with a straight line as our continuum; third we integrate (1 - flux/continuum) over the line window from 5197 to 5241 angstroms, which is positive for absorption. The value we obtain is -1.6 angstroms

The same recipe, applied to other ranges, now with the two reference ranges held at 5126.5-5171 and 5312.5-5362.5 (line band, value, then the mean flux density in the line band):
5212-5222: -0.2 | 7.73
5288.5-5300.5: 0.0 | 7.56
